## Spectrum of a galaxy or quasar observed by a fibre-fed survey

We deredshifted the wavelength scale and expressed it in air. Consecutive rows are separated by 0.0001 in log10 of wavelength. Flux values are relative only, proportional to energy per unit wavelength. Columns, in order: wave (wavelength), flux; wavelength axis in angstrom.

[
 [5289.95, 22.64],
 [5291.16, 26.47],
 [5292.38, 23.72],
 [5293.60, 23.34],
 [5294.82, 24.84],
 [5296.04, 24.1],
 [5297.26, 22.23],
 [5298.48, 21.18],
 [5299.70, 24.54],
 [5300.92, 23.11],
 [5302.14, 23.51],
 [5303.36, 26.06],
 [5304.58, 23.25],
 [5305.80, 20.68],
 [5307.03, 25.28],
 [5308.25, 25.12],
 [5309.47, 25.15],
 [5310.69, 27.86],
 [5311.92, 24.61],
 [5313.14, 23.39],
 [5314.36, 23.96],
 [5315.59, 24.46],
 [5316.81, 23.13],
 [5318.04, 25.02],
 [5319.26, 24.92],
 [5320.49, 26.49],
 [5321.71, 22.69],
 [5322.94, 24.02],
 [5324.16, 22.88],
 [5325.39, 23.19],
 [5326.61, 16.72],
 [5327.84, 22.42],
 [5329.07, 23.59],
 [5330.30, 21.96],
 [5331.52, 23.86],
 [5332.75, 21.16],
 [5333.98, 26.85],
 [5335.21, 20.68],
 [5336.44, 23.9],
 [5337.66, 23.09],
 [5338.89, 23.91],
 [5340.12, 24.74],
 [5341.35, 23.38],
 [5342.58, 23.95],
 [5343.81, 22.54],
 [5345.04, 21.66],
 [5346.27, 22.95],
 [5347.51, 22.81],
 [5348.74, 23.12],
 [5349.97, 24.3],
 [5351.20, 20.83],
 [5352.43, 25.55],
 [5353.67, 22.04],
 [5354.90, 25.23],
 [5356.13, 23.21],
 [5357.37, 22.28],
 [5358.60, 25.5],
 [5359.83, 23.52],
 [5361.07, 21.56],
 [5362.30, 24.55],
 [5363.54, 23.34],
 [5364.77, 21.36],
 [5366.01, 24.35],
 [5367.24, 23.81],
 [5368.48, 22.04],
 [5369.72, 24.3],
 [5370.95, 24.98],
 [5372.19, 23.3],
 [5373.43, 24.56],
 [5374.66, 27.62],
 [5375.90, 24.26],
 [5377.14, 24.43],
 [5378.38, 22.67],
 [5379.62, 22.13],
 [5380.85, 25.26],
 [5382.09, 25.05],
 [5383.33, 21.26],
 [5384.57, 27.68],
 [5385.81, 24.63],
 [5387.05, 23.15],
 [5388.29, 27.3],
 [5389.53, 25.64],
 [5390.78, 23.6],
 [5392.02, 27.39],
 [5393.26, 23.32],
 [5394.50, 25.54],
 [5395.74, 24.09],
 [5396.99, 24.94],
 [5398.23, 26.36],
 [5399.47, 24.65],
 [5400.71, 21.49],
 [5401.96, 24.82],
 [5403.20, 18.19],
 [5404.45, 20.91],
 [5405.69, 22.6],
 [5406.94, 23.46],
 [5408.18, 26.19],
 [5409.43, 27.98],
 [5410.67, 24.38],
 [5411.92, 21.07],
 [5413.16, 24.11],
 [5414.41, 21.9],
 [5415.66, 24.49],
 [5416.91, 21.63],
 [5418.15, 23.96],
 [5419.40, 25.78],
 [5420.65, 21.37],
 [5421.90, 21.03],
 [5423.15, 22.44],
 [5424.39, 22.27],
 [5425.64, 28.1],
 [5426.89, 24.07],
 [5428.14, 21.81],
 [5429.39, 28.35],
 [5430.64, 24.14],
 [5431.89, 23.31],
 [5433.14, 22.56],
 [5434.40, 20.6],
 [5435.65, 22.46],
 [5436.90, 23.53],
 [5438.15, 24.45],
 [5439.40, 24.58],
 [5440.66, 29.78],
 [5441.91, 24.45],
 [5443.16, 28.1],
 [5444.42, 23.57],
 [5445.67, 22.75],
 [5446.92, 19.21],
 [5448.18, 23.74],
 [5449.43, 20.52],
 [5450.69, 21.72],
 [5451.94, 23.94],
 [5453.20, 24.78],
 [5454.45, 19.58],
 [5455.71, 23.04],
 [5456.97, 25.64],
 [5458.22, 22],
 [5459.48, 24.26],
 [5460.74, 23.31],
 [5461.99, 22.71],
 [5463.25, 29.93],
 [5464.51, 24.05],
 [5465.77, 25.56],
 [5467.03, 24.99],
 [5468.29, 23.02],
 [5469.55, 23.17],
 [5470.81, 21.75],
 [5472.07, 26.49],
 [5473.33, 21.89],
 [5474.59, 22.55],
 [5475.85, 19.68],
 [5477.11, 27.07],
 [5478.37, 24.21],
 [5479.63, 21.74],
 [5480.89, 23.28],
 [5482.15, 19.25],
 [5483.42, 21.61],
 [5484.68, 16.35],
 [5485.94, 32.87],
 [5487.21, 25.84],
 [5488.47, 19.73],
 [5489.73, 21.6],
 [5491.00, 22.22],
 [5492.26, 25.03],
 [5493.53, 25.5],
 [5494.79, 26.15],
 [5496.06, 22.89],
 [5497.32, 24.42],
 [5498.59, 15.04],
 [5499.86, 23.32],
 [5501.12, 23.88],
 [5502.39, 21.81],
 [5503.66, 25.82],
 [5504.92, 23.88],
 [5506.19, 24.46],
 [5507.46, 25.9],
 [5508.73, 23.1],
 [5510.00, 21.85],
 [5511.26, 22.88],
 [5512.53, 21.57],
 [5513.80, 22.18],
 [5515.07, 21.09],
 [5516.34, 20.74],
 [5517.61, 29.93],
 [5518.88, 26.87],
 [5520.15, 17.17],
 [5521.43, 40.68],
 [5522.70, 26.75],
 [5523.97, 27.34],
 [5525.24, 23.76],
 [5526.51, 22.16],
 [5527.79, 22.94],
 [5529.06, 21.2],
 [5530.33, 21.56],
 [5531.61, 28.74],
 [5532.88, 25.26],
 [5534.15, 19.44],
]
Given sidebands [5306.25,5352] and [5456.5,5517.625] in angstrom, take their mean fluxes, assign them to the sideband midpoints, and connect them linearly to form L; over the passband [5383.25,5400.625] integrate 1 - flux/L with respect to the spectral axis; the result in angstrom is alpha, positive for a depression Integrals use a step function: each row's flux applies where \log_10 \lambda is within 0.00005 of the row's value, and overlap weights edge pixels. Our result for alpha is -1.1 angstrom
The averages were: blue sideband 23.5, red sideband 23.4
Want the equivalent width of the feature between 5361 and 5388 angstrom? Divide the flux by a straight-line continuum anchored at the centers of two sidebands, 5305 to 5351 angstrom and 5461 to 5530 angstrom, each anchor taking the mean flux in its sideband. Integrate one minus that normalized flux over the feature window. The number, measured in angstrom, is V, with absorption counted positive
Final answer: -0.5 angstrom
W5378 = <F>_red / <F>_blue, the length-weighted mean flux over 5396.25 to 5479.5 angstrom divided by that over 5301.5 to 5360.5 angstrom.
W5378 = 1.00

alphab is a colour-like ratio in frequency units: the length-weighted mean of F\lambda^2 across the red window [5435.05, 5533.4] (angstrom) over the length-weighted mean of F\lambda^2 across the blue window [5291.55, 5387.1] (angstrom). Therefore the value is 1.1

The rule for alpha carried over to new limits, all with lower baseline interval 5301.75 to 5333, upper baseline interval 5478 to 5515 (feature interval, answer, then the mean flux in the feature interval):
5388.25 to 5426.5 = -0.81 angstrom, 23.9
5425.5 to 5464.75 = -1.09 angstrom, 23.9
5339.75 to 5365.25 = 0.33 angstrom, 23.3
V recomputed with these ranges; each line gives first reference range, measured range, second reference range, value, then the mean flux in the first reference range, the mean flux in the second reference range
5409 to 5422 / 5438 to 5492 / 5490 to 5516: -0.6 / 23.5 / 23.1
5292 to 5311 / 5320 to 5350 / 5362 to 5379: 1.1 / 23.9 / 24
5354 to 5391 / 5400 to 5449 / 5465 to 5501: 0.1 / 24.1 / 23.1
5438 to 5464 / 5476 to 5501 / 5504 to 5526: 1.4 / 23.9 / 24.7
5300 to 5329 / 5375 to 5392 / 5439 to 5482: -0.6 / 23.8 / 23.7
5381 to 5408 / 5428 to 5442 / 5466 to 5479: -0.2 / 24.1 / 23.5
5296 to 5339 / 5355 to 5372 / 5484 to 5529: 0.1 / 23.6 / 23.9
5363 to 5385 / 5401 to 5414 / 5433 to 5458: 0.2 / 24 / 23.4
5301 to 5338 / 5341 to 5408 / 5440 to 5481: -0.3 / 23.7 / 23.7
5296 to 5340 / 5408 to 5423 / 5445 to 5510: -0.1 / 23.6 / 23.3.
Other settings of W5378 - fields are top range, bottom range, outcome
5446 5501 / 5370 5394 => 0.94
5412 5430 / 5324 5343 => 1.03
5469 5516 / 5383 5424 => 0.96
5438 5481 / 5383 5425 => 1.00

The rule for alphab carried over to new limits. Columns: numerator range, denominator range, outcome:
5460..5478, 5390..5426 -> 1.04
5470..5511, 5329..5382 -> 1.03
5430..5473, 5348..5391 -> 1.02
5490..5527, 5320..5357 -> 1.11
